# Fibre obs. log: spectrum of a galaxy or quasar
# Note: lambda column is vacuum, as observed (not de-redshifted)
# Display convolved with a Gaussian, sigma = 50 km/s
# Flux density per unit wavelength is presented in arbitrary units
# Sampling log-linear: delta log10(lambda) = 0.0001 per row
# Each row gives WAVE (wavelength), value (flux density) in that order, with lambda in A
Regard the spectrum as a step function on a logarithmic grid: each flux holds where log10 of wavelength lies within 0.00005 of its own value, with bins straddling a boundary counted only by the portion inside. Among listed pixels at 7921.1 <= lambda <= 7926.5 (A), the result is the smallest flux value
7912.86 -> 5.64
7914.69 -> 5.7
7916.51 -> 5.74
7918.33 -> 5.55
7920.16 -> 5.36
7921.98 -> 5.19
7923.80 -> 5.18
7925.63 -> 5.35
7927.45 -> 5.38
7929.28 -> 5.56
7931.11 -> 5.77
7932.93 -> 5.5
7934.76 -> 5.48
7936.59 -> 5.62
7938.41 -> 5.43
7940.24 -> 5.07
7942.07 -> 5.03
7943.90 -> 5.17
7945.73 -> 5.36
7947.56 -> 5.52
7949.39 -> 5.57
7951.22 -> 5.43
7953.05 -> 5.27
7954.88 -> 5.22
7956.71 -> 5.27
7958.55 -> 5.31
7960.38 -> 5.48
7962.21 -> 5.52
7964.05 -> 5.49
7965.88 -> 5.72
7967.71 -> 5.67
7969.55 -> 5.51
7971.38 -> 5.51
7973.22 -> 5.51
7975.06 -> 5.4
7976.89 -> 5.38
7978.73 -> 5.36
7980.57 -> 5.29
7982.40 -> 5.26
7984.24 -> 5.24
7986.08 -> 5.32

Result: 5.18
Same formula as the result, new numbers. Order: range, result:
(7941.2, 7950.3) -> 5.03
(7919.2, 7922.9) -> 5.19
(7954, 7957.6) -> 5.22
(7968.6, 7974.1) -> 5.51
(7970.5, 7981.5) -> 5.29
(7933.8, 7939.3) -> 5.43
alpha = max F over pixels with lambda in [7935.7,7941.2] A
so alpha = 5.62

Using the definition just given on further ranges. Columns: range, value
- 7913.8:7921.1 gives 5.74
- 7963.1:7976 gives 5.72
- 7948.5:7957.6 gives 5.57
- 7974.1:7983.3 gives 5.4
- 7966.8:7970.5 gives 5.67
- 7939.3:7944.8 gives 5.17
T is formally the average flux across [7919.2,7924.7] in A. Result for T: 5.25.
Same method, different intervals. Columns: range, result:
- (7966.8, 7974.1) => 5.55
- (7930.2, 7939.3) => 5.57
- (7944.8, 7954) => 5.43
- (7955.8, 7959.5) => 5.28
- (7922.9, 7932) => 5.44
